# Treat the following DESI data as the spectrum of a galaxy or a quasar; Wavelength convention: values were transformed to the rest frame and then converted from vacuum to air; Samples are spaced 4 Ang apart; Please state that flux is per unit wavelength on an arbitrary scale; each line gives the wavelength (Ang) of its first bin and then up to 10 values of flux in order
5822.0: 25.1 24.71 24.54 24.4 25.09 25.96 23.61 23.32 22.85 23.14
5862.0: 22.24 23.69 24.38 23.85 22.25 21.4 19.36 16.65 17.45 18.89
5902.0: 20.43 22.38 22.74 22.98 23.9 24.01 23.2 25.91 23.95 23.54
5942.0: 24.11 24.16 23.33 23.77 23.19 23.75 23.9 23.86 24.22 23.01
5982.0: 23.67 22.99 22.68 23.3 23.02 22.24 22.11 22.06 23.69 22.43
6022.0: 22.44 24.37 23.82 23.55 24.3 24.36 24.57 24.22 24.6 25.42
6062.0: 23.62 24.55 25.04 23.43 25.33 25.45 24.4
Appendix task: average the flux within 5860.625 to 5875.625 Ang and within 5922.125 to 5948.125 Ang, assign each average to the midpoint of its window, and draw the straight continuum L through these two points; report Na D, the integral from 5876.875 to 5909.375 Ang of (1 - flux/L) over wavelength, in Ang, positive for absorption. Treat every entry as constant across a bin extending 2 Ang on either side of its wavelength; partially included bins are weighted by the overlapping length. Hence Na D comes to 5.3 Ang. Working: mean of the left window 23.6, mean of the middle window 19.9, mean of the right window 24.1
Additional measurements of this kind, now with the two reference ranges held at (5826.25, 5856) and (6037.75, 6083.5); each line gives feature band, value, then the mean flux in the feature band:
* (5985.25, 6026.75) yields 2.9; 22.8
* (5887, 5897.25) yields 2.9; 17.5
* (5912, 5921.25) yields 0.3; 23.5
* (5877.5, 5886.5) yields 1.2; 21.1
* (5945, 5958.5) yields 0.4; 23.6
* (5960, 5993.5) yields 1.3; 23.5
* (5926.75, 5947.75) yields 0.1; 24.3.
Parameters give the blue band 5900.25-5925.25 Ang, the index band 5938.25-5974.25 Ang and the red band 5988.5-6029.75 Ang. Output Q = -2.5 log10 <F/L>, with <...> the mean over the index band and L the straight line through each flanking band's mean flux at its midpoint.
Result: -0.04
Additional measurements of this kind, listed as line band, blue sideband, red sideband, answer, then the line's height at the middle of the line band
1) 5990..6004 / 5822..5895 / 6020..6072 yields 0.05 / 23.9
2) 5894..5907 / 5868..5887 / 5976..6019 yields 0.13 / 22.5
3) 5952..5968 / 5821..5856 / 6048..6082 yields 0.04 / 24.5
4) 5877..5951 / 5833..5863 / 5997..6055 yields 0.07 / 23.7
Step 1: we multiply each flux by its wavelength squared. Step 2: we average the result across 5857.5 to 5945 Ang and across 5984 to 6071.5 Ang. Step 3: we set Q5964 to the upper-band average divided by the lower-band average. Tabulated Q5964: 1.10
